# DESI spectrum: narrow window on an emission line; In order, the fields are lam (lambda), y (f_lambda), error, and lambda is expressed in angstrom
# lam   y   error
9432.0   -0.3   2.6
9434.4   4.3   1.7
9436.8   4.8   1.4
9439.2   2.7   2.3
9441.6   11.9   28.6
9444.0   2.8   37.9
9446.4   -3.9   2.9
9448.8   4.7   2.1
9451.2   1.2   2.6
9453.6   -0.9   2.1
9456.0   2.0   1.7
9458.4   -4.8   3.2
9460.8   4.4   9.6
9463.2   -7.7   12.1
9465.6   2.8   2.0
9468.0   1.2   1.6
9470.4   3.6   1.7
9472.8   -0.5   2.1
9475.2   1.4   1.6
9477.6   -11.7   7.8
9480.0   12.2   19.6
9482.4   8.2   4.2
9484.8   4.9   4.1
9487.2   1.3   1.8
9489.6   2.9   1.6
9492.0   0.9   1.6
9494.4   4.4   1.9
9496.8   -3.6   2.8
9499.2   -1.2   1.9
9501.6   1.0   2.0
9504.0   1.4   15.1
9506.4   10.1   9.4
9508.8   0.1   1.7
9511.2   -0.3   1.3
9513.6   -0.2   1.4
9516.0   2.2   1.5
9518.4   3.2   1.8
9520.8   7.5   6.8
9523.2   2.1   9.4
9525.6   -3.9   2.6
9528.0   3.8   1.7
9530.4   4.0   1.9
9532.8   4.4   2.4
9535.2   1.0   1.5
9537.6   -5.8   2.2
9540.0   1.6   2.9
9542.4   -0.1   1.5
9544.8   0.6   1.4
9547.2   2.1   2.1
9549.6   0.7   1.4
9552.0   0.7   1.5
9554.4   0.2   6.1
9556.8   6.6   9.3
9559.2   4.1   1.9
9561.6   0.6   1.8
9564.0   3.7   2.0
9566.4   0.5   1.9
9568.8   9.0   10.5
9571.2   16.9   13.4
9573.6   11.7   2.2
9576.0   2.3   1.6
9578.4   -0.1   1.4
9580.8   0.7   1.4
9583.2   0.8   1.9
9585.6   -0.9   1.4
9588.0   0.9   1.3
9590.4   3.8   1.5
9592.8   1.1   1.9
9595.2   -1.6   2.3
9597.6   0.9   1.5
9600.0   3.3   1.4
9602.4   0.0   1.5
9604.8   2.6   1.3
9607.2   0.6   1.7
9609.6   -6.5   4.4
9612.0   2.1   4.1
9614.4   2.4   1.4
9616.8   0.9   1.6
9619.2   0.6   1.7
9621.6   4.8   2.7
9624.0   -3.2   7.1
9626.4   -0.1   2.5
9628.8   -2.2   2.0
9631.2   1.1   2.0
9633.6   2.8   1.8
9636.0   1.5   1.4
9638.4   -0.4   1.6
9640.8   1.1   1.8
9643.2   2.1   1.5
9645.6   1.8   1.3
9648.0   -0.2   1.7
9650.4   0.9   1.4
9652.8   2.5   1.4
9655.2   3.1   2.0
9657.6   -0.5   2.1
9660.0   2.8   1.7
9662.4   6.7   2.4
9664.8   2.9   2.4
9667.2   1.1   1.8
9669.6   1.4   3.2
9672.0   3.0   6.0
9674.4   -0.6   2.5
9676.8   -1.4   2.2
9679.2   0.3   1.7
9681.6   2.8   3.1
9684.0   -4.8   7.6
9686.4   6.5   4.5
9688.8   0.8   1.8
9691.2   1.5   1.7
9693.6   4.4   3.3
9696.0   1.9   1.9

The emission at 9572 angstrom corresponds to [O III]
